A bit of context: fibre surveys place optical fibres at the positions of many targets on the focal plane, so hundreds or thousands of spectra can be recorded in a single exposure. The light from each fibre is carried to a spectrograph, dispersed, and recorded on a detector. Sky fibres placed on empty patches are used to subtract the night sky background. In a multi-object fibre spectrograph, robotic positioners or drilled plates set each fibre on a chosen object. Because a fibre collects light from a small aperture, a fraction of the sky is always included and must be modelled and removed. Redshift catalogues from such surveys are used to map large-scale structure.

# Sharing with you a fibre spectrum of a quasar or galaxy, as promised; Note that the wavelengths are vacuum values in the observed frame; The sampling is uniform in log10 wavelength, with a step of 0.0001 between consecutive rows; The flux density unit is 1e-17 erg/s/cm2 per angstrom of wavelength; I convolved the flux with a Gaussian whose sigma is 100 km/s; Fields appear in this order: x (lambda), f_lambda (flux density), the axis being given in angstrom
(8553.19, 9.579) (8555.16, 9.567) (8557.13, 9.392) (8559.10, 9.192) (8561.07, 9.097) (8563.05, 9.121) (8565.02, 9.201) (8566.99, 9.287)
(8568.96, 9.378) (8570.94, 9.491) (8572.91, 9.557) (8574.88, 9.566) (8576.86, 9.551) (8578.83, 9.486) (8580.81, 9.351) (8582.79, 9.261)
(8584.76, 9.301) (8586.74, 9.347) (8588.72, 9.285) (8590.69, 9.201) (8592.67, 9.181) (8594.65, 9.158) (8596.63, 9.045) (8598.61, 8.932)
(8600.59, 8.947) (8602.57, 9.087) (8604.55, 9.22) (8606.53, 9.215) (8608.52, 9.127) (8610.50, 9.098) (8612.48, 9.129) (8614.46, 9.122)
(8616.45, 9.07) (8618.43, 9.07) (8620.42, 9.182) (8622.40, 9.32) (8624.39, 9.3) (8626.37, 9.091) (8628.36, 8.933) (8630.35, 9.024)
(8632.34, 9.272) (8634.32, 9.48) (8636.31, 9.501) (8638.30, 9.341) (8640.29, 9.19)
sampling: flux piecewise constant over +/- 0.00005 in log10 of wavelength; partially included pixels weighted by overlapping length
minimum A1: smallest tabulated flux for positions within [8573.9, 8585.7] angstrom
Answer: 9.261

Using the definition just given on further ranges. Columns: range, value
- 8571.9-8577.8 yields 9.551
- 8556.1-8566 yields 9.097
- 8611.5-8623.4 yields 9.07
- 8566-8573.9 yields 9.287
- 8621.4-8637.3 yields 8.933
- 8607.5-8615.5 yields 9.098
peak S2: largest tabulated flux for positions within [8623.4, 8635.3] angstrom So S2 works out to 9.48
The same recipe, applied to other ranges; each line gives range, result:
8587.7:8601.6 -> 9.285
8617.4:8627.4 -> 9.32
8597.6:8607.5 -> 9.22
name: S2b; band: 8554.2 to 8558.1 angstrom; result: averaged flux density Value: 9.48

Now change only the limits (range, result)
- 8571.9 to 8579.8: 9.55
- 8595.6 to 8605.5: 9.05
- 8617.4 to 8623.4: 9.19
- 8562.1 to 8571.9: 9.3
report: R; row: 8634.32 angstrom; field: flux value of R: 9.48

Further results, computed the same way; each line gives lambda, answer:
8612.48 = 9.129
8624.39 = 9.3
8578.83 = 9.486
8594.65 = 9.158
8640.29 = 9.19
